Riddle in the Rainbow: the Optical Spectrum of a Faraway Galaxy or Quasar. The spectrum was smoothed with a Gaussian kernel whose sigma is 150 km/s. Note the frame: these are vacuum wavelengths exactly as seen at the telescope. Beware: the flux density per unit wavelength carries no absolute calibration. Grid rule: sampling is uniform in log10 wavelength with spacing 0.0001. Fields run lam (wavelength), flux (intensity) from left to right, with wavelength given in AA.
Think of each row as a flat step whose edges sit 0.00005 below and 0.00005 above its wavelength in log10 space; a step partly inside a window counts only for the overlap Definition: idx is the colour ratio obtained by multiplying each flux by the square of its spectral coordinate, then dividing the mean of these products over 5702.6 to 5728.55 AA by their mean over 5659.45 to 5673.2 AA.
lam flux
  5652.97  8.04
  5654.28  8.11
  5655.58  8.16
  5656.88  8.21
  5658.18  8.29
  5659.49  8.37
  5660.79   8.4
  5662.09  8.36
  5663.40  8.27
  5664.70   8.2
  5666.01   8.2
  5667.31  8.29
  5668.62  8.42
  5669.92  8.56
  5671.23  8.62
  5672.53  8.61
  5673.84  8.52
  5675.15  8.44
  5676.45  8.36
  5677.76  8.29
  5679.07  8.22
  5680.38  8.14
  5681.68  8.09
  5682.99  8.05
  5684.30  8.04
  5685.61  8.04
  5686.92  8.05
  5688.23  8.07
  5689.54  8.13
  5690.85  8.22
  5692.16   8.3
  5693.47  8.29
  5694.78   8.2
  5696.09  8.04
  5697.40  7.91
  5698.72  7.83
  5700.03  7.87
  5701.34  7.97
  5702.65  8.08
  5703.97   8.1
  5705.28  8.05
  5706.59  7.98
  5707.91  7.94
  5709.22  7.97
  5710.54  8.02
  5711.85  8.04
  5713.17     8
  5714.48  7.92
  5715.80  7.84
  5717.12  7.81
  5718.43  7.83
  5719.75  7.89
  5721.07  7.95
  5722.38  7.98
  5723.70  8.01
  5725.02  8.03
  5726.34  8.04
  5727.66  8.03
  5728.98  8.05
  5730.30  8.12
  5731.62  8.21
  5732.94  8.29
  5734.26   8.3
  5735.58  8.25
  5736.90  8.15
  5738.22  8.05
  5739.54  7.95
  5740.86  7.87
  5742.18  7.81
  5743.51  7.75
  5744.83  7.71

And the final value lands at 0.97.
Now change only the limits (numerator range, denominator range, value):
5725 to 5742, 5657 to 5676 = 0.99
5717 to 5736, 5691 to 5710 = 1.01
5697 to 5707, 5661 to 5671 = 0.97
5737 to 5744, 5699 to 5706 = 1.00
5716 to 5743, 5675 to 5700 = 1.00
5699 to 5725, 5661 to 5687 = 0.97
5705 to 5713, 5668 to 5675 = 0.95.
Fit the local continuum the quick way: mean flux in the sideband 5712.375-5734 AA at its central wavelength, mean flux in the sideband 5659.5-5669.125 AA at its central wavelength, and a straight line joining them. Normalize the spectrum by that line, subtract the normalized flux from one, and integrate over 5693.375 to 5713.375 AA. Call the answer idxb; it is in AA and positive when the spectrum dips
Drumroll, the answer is 0.23 AA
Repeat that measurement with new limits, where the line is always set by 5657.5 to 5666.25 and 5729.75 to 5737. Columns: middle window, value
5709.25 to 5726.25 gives 0.6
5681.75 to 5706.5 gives 0.6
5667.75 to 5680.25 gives -0.2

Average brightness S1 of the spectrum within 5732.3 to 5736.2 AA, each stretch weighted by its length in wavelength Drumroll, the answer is 8.28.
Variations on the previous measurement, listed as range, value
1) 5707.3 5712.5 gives 8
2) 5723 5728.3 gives 8.02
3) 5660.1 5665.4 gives 8.31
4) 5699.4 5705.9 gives 8.02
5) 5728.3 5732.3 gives 8.12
